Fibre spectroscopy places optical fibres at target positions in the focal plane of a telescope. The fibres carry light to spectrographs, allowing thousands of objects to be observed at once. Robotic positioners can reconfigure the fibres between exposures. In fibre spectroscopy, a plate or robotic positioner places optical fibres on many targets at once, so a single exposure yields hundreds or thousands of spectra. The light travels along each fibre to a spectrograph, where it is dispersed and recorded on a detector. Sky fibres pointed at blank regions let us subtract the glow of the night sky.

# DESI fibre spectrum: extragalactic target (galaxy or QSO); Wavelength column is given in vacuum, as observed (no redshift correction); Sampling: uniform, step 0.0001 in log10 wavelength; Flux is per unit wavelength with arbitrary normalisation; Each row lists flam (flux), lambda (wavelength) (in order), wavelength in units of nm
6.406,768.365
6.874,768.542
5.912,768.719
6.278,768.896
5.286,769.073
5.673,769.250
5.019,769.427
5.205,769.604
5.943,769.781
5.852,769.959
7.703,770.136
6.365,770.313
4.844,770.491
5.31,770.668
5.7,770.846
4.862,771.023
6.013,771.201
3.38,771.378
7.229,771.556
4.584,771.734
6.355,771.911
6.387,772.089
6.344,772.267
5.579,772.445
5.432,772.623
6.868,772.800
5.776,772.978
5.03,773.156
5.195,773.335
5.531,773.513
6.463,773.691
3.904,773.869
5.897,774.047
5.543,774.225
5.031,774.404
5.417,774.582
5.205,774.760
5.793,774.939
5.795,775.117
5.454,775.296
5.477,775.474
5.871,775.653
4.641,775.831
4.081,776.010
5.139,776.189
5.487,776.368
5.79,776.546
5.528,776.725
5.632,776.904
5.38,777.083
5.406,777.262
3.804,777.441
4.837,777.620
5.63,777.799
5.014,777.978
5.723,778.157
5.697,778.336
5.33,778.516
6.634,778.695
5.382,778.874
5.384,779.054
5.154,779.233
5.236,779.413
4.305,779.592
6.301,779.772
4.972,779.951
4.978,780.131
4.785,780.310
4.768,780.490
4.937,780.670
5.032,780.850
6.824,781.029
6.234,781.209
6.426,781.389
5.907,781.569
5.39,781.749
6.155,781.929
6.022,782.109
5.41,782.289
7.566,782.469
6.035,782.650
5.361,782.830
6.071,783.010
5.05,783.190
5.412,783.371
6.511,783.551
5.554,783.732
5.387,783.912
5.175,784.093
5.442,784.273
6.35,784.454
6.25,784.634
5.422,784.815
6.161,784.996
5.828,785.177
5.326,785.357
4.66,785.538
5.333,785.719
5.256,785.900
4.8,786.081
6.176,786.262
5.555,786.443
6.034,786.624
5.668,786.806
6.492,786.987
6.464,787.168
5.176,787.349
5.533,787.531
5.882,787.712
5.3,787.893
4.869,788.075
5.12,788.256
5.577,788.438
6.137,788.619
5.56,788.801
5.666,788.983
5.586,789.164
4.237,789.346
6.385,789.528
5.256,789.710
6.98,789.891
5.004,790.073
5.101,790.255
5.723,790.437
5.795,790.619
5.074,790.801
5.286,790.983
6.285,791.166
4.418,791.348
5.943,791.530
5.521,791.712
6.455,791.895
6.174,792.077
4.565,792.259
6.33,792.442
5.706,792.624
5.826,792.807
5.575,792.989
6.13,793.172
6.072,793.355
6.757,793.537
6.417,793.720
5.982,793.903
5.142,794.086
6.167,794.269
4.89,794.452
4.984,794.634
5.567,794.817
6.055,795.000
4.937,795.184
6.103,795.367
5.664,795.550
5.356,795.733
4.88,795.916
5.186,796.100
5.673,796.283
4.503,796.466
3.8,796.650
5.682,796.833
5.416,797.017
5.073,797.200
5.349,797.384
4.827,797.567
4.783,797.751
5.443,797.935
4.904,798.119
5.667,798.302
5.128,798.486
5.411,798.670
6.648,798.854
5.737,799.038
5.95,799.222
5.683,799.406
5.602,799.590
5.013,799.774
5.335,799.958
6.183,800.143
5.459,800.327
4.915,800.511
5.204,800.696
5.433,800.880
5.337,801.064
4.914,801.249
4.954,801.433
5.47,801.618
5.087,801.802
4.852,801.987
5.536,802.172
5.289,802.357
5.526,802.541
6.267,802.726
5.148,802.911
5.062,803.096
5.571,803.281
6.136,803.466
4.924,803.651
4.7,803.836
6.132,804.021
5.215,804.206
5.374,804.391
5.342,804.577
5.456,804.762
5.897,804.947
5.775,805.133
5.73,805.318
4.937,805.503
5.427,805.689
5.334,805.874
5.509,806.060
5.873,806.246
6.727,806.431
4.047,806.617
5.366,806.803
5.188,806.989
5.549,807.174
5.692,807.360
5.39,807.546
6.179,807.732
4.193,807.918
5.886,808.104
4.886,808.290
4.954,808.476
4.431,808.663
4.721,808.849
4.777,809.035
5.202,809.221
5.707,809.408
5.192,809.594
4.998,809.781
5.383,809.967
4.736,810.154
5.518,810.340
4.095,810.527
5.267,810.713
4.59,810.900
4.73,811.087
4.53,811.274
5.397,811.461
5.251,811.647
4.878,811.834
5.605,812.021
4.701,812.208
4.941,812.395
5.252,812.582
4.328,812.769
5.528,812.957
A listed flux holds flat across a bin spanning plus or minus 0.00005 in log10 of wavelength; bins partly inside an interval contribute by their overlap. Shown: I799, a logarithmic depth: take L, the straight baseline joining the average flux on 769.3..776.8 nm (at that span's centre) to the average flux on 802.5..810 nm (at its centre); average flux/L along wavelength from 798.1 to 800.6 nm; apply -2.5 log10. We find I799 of -0.033 mag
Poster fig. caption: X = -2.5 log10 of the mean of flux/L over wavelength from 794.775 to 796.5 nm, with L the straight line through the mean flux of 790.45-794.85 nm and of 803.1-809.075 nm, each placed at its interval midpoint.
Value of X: 0.043 mag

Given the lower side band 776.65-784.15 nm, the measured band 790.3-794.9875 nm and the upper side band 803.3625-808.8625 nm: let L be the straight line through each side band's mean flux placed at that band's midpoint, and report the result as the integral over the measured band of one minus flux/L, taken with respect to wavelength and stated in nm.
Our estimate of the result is -0.22 nm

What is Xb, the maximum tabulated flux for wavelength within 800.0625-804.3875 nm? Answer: 6.267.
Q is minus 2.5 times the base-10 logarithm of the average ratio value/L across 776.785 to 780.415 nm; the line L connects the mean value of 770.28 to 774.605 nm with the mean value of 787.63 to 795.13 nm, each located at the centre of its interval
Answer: 0.06 mag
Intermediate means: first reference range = 5.55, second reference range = 5.64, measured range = 5.28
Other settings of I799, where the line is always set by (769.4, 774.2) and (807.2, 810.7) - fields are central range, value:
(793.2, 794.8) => -0.09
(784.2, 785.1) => -0.09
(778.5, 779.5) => 0.01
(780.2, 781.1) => 0.06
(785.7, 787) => -0.04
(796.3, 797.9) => 0.07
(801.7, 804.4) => -0.04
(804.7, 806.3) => -0.08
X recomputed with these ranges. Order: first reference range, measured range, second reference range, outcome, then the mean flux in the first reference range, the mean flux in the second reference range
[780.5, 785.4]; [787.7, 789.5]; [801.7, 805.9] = 0.06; 5.81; 5.42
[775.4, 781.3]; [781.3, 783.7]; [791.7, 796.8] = -0.11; 5.31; 5.59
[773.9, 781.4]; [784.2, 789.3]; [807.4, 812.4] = -0.07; 5.36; 5.05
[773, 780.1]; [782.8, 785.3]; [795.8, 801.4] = -0.08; 5.34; 5.3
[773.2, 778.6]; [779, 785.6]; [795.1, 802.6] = -0.06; 5.32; 5.31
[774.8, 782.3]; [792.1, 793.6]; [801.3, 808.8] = -0.09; 5.42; 5.37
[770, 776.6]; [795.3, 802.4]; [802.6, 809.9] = 0.02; 5.55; 5.36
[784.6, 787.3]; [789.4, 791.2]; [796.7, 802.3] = -0.01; 5.67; 5.35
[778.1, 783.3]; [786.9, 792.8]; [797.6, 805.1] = -0.02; 5.62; 5.41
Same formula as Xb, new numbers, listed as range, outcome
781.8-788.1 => 7.566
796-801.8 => 6.648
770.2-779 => 7.229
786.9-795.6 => 6.98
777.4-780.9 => 6.634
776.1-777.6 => 5.79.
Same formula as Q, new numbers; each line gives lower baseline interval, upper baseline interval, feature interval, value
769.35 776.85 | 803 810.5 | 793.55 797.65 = 0.004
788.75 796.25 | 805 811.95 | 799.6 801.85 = 0.023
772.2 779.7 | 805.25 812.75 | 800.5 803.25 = -0.015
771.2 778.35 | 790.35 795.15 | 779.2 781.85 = 0.020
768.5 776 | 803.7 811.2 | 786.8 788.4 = -0.029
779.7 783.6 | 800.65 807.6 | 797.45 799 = 0.025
